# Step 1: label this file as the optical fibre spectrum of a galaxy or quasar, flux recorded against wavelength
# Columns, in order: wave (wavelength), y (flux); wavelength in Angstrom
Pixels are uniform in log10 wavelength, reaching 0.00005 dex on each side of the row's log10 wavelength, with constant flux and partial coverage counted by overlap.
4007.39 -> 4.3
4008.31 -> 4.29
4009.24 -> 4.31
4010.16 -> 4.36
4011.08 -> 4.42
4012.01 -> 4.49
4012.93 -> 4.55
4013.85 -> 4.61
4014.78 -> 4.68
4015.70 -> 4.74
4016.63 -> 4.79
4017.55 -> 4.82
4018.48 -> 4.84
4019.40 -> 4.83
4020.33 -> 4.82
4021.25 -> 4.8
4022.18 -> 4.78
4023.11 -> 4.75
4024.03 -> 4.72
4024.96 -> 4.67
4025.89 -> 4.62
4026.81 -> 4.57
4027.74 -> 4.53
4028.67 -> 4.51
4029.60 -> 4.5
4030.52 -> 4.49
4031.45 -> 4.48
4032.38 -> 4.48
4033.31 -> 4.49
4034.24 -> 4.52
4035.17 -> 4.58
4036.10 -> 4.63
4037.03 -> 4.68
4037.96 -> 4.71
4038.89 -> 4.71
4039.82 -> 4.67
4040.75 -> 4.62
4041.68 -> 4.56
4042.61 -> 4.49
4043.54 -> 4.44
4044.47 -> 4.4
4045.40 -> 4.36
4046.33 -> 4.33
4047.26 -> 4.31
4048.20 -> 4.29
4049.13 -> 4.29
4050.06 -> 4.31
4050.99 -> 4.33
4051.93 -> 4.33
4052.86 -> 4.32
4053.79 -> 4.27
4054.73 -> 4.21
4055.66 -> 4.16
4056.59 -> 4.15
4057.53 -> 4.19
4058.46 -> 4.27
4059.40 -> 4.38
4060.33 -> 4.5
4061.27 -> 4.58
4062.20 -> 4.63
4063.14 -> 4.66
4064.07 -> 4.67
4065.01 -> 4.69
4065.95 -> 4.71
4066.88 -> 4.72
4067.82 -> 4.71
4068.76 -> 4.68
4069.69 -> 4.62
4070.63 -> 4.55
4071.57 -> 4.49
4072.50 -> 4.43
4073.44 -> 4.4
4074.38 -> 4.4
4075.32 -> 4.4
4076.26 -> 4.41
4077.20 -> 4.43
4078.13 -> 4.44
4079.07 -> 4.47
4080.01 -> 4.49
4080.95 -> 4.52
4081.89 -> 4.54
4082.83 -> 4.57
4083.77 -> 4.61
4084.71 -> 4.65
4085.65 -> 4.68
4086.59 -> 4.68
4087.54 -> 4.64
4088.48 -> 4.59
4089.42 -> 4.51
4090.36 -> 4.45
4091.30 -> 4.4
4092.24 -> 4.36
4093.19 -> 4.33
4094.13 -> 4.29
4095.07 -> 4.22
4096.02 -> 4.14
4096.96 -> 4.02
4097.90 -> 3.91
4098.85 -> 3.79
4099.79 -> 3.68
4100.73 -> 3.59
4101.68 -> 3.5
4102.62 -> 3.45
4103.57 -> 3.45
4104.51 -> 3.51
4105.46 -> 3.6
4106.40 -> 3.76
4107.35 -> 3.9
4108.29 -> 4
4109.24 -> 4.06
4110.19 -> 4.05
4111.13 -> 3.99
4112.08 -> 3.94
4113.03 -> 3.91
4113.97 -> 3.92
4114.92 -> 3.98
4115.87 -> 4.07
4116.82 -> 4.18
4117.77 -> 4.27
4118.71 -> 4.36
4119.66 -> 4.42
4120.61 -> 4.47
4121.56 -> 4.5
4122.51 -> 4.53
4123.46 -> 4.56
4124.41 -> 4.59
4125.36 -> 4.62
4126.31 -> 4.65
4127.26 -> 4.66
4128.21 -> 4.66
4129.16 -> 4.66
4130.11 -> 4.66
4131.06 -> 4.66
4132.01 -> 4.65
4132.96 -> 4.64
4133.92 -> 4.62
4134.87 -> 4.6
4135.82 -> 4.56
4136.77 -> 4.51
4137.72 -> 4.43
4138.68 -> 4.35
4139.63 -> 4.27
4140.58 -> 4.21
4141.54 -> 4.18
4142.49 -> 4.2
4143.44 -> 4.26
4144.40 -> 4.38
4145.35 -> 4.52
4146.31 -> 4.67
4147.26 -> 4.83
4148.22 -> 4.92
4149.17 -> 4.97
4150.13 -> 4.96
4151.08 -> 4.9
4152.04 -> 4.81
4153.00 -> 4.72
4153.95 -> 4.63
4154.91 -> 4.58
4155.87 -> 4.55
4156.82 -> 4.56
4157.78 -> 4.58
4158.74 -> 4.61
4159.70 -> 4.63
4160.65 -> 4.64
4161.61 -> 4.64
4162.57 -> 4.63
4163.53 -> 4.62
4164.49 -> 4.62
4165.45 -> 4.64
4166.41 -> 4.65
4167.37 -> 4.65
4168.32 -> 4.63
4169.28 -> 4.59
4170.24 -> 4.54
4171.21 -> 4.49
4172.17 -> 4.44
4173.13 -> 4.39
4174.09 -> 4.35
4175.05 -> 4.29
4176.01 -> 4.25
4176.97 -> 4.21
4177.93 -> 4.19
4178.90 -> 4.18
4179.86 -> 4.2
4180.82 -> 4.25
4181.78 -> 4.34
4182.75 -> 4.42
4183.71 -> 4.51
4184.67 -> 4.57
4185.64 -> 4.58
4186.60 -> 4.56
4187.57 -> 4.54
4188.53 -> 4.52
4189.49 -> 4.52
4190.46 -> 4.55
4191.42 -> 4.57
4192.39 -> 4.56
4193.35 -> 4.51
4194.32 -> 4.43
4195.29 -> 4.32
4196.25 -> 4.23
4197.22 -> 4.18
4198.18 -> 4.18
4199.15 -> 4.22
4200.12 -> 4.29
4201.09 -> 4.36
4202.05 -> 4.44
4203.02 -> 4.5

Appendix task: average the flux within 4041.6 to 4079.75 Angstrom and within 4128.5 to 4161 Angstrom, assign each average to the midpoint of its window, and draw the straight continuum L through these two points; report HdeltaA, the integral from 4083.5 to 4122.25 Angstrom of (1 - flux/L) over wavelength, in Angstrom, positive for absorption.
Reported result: 3.4 Angstrom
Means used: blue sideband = 4.44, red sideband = 4.59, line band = 4.12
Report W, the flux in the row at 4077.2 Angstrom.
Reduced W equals 4.43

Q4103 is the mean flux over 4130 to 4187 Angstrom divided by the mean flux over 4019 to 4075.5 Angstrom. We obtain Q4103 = 1.00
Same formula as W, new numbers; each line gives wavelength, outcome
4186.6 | 4.56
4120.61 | 4.47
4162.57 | 4.63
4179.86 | 4.2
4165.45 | 4.64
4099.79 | 3.68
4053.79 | 4.27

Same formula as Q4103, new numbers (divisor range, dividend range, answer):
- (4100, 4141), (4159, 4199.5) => 1.05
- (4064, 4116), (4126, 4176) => 1.08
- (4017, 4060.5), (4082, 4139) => 0.95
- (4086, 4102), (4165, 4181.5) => 1.05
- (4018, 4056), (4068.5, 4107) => 0.94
